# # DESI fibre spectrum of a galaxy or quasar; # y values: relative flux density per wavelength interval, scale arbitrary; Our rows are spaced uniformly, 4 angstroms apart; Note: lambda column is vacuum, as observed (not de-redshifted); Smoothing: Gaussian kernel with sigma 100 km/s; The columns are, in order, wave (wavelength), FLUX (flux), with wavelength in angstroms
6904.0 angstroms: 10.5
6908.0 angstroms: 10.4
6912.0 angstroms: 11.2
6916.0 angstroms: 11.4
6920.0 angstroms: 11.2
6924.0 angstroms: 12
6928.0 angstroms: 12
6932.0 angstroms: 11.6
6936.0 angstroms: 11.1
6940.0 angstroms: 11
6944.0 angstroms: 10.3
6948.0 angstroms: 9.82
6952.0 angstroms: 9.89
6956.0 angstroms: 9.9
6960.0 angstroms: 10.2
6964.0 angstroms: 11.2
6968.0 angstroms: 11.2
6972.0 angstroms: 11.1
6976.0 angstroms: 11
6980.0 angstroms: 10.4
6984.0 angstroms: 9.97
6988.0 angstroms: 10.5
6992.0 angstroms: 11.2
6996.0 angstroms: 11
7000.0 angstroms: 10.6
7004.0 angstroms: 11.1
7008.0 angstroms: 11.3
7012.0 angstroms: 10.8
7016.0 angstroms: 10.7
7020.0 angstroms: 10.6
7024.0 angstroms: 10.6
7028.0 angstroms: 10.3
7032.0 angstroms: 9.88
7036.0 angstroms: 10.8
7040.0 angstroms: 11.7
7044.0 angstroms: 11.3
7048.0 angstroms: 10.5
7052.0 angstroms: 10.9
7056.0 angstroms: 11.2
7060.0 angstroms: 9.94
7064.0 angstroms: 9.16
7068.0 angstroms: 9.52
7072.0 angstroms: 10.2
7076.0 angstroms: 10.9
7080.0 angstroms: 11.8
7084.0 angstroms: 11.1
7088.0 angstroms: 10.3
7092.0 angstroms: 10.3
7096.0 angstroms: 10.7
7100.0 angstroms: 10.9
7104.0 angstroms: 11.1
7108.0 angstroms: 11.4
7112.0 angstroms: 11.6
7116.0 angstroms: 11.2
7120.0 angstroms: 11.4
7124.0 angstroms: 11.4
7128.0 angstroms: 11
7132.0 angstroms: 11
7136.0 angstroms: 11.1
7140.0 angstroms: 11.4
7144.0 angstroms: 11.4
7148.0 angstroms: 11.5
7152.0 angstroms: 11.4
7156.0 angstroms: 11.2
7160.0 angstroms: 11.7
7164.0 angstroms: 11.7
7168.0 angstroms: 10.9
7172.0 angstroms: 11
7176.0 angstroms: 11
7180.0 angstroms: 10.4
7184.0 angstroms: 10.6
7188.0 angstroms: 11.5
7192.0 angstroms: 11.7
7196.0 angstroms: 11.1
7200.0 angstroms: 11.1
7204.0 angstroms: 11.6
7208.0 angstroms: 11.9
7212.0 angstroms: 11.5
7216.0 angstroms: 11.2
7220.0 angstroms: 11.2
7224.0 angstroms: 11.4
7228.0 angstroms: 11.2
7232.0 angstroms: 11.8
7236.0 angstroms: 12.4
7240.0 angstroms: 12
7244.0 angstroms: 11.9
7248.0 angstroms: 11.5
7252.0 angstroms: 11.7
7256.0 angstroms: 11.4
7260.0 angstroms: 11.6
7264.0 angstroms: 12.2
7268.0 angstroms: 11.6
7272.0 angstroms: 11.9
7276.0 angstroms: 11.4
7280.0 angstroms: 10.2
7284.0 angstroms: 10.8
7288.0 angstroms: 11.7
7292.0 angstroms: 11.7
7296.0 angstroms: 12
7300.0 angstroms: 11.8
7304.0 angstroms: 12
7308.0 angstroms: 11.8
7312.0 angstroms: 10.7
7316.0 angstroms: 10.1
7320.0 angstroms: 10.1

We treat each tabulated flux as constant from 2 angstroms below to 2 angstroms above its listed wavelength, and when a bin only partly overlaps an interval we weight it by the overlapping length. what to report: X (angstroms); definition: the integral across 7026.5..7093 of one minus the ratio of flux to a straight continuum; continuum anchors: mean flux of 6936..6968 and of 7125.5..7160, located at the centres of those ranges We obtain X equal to 2.0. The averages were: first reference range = 10.4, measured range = 10.6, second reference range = 11.3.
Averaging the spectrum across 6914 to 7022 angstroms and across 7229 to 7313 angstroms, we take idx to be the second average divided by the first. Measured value 1.07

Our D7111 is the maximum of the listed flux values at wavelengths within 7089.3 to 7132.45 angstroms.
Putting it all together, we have 11.6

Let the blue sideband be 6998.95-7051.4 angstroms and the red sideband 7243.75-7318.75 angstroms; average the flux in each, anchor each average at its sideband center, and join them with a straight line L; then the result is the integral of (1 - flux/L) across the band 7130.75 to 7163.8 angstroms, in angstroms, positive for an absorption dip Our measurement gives -0.8 angstroms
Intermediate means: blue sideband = 10.8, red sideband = 11.4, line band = 11.4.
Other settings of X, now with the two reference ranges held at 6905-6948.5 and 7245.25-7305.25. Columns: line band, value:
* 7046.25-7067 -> 1.8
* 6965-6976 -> 0.1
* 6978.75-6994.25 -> 0.9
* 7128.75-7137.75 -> 0.3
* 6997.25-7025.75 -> 1.0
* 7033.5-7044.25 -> 0.1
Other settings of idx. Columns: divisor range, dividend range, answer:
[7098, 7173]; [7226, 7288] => 1.03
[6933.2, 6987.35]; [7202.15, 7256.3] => 1.10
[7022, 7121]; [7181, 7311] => 1.07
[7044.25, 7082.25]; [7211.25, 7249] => 1.11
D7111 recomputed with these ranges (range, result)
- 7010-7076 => 11.7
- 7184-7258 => 12.4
